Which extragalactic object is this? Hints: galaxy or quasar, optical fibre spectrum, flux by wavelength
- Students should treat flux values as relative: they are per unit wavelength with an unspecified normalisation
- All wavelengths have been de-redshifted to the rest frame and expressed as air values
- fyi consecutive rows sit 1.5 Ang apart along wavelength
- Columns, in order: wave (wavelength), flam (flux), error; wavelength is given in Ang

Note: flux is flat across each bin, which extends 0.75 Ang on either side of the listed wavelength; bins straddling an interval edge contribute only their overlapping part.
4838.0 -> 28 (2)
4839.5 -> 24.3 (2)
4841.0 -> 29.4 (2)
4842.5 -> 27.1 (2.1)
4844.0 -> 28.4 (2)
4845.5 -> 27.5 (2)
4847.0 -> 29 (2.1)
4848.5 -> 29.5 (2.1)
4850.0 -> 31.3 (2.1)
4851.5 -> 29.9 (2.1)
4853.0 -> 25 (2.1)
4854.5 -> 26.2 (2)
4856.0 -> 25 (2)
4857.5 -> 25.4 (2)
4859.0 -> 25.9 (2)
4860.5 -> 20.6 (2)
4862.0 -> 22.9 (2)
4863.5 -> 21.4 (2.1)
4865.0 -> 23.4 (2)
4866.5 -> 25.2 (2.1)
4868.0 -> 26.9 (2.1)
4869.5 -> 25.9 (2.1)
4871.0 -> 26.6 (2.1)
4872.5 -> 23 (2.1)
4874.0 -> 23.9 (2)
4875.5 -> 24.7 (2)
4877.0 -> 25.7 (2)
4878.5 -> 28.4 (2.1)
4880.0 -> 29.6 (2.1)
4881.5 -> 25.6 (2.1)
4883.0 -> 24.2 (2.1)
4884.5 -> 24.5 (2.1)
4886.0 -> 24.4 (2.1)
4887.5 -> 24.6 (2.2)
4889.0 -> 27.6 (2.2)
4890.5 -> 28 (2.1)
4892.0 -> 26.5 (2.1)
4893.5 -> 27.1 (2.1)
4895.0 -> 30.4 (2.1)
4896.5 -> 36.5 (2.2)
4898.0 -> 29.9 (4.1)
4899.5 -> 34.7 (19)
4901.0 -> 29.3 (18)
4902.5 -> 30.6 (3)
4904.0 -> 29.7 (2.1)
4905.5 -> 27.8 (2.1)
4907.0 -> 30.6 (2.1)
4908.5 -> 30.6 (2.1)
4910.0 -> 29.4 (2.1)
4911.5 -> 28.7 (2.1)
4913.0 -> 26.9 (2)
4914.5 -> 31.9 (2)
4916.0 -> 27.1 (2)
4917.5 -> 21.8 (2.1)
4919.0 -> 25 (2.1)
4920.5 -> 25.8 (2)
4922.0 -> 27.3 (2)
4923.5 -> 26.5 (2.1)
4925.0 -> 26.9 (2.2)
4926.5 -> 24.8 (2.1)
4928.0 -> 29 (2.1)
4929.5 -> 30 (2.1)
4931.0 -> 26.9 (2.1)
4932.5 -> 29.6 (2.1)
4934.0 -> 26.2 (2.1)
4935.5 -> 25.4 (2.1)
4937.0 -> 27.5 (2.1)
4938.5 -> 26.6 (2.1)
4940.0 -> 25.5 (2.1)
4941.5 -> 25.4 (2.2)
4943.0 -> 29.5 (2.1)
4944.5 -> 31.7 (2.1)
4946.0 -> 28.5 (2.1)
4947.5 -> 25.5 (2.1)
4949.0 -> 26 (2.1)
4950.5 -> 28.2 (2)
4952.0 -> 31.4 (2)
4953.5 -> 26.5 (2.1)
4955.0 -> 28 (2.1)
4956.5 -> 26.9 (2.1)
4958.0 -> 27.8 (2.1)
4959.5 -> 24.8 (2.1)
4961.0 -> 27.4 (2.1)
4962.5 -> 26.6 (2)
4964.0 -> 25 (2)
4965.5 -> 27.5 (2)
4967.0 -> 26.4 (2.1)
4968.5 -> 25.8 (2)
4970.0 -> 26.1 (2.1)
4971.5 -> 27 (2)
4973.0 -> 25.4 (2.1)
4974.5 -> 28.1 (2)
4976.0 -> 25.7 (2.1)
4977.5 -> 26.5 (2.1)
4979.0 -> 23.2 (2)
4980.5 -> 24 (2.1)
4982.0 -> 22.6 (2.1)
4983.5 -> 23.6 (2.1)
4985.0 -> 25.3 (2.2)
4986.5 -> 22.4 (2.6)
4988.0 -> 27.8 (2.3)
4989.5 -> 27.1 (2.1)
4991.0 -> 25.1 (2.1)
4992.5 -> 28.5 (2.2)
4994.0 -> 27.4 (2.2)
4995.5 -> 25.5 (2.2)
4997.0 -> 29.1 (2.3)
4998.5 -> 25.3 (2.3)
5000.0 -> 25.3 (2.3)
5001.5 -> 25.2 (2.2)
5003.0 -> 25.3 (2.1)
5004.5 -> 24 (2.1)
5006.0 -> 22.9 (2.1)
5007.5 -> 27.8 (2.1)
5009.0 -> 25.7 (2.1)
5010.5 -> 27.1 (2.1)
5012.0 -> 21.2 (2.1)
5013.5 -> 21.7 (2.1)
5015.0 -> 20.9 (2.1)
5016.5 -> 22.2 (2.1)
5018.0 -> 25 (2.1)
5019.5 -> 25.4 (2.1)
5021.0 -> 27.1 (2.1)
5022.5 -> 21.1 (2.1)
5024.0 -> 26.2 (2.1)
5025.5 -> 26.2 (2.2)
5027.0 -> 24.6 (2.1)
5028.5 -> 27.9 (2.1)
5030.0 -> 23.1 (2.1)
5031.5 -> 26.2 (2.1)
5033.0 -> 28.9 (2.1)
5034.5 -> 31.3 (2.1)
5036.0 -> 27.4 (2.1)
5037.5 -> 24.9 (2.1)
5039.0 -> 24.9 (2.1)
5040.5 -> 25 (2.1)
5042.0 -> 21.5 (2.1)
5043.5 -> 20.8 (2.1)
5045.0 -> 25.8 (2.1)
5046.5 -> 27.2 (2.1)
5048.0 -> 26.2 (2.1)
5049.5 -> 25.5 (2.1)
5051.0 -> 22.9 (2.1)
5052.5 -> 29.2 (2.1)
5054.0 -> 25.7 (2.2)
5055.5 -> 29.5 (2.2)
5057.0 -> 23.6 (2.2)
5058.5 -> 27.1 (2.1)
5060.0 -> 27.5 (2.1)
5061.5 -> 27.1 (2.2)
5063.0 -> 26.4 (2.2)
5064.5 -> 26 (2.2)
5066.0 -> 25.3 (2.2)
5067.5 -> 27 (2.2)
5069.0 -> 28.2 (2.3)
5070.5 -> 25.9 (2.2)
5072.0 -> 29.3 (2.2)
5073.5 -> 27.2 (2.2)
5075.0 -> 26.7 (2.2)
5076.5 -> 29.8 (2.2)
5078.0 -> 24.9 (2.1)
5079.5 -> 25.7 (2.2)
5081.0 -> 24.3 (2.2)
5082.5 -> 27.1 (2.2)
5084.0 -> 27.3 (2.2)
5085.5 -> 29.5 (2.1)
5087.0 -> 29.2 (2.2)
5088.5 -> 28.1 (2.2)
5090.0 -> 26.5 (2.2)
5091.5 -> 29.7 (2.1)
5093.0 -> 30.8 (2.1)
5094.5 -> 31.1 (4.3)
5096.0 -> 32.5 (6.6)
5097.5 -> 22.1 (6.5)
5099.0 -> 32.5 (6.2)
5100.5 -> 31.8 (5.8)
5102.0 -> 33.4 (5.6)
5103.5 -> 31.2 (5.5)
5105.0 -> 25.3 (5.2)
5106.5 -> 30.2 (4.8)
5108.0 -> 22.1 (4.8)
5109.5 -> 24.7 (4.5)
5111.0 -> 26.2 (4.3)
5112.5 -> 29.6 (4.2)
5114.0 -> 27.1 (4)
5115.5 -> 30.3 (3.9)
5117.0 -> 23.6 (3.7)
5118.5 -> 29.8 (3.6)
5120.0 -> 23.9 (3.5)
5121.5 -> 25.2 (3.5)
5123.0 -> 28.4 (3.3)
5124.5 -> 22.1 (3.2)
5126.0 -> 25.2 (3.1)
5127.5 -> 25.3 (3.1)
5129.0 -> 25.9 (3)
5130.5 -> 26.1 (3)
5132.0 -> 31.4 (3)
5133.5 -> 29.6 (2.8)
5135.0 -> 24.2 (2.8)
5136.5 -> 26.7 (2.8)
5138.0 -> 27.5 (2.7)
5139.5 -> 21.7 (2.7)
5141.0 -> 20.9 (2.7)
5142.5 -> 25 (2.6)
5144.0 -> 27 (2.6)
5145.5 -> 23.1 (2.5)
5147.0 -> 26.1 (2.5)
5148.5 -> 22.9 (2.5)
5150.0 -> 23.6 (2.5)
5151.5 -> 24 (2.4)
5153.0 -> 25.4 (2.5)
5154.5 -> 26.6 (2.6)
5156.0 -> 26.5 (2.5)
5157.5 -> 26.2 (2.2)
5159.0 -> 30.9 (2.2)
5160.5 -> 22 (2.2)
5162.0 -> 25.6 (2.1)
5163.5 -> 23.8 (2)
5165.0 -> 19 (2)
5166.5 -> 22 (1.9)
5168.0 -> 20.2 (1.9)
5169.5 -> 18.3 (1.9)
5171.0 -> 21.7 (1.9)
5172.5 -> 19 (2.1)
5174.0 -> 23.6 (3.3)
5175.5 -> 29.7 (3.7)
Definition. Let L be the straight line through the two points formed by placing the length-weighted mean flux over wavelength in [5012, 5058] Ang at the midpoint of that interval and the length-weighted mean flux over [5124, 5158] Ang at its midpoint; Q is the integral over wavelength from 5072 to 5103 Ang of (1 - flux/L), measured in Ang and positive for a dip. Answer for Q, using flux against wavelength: -4.0 Ang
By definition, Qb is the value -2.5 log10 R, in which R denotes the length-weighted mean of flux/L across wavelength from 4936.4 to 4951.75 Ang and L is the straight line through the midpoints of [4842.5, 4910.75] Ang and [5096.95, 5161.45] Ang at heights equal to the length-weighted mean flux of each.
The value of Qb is -0.02 mag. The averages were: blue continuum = 27.2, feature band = 27.6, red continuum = 26.4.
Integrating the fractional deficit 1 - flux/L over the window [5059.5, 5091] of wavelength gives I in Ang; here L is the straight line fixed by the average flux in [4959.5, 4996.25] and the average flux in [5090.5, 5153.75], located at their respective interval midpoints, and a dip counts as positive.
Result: -0.8 Ang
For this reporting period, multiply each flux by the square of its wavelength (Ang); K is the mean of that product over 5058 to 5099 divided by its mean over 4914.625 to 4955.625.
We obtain 1.1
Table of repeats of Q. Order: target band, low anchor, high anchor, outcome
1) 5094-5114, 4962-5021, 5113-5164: -2.3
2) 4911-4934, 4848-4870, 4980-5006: -1.5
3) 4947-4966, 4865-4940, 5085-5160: 0.2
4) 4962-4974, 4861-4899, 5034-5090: 0.1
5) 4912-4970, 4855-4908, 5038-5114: -0.4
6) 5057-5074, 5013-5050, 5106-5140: -0.8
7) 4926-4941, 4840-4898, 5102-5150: -0.4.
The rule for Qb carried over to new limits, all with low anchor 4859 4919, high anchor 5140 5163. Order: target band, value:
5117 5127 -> -0.02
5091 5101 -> -0.18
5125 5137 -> -0.06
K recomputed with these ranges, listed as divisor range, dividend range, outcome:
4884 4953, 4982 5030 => 0.93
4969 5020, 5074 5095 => 1.15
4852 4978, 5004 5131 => 1.04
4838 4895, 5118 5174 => 1.05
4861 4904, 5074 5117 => 1.14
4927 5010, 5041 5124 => 1.07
